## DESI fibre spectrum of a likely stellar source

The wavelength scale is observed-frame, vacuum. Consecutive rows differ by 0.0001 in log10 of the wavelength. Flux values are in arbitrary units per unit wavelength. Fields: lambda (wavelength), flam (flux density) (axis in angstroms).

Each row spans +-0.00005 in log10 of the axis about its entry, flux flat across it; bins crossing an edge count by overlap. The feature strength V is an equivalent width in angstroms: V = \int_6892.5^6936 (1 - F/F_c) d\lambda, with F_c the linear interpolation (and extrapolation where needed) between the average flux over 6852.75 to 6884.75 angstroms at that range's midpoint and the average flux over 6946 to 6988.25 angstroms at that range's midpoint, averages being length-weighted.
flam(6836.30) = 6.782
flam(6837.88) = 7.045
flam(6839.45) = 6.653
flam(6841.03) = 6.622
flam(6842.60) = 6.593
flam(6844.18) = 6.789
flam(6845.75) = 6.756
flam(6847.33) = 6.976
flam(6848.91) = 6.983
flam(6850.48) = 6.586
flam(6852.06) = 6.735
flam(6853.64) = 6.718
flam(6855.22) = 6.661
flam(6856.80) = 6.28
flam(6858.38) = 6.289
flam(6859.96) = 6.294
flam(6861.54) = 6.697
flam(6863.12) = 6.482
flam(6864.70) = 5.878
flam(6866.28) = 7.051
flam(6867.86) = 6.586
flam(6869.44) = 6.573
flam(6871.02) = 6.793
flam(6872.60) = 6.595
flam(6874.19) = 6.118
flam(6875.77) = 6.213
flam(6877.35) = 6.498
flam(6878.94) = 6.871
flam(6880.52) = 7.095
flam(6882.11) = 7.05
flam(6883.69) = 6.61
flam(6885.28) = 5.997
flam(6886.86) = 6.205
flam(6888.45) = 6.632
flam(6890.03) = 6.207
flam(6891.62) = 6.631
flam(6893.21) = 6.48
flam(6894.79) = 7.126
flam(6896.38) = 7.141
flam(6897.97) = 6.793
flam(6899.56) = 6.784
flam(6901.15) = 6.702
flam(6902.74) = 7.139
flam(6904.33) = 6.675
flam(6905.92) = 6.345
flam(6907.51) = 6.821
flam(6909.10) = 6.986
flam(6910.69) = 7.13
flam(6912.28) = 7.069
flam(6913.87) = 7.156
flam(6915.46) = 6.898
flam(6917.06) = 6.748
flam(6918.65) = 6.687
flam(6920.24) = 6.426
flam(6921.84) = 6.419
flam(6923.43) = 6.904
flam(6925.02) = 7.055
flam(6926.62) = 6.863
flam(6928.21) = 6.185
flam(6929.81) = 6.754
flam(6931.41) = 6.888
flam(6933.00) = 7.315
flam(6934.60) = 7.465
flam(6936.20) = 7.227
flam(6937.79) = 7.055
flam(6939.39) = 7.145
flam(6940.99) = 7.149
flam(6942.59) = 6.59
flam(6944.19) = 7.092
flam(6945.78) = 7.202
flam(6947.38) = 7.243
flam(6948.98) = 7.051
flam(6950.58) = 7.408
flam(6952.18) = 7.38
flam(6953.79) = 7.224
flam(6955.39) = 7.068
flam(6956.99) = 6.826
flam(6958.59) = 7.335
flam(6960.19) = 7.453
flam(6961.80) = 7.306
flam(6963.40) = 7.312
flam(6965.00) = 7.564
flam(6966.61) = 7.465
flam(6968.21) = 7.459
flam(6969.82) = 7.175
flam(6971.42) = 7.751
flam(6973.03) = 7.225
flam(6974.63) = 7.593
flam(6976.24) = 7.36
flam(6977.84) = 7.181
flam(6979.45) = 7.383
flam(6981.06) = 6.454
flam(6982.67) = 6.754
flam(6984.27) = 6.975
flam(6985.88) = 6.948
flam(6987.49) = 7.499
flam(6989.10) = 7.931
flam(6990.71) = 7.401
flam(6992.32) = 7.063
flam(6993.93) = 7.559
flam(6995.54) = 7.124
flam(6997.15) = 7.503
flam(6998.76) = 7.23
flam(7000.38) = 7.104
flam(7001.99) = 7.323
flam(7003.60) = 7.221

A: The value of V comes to 0.1 angstroms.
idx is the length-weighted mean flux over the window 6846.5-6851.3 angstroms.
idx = 6.84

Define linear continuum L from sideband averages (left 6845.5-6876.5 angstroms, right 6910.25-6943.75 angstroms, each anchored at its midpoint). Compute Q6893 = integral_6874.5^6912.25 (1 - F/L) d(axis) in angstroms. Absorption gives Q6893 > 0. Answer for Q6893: 0.2 angstroms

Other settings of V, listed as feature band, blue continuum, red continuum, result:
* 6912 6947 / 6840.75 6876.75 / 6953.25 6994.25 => 0.4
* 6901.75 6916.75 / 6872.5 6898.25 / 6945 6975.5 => -0.2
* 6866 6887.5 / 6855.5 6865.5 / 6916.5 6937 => -0.4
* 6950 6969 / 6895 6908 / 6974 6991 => -0.6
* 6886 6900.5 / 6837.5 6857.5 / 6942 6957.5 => 0.5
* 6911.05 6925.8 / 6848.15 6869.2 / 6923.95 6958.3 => 0.2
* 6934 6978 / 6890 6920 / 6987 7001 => -0.7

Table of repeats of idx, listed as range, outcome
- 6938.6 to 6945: 7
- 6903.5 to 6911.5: 6.8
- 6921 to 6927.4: 6.8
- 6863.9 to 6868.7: 6.51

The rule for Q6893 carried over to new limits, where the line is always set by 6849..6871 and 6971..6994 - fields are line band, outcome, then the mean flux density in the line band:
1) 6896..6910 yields 0.0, 6.81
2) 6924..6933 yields 0.2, 6.8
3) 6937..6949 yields -0.1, 7.07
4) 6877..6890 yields 0.2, 6.6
